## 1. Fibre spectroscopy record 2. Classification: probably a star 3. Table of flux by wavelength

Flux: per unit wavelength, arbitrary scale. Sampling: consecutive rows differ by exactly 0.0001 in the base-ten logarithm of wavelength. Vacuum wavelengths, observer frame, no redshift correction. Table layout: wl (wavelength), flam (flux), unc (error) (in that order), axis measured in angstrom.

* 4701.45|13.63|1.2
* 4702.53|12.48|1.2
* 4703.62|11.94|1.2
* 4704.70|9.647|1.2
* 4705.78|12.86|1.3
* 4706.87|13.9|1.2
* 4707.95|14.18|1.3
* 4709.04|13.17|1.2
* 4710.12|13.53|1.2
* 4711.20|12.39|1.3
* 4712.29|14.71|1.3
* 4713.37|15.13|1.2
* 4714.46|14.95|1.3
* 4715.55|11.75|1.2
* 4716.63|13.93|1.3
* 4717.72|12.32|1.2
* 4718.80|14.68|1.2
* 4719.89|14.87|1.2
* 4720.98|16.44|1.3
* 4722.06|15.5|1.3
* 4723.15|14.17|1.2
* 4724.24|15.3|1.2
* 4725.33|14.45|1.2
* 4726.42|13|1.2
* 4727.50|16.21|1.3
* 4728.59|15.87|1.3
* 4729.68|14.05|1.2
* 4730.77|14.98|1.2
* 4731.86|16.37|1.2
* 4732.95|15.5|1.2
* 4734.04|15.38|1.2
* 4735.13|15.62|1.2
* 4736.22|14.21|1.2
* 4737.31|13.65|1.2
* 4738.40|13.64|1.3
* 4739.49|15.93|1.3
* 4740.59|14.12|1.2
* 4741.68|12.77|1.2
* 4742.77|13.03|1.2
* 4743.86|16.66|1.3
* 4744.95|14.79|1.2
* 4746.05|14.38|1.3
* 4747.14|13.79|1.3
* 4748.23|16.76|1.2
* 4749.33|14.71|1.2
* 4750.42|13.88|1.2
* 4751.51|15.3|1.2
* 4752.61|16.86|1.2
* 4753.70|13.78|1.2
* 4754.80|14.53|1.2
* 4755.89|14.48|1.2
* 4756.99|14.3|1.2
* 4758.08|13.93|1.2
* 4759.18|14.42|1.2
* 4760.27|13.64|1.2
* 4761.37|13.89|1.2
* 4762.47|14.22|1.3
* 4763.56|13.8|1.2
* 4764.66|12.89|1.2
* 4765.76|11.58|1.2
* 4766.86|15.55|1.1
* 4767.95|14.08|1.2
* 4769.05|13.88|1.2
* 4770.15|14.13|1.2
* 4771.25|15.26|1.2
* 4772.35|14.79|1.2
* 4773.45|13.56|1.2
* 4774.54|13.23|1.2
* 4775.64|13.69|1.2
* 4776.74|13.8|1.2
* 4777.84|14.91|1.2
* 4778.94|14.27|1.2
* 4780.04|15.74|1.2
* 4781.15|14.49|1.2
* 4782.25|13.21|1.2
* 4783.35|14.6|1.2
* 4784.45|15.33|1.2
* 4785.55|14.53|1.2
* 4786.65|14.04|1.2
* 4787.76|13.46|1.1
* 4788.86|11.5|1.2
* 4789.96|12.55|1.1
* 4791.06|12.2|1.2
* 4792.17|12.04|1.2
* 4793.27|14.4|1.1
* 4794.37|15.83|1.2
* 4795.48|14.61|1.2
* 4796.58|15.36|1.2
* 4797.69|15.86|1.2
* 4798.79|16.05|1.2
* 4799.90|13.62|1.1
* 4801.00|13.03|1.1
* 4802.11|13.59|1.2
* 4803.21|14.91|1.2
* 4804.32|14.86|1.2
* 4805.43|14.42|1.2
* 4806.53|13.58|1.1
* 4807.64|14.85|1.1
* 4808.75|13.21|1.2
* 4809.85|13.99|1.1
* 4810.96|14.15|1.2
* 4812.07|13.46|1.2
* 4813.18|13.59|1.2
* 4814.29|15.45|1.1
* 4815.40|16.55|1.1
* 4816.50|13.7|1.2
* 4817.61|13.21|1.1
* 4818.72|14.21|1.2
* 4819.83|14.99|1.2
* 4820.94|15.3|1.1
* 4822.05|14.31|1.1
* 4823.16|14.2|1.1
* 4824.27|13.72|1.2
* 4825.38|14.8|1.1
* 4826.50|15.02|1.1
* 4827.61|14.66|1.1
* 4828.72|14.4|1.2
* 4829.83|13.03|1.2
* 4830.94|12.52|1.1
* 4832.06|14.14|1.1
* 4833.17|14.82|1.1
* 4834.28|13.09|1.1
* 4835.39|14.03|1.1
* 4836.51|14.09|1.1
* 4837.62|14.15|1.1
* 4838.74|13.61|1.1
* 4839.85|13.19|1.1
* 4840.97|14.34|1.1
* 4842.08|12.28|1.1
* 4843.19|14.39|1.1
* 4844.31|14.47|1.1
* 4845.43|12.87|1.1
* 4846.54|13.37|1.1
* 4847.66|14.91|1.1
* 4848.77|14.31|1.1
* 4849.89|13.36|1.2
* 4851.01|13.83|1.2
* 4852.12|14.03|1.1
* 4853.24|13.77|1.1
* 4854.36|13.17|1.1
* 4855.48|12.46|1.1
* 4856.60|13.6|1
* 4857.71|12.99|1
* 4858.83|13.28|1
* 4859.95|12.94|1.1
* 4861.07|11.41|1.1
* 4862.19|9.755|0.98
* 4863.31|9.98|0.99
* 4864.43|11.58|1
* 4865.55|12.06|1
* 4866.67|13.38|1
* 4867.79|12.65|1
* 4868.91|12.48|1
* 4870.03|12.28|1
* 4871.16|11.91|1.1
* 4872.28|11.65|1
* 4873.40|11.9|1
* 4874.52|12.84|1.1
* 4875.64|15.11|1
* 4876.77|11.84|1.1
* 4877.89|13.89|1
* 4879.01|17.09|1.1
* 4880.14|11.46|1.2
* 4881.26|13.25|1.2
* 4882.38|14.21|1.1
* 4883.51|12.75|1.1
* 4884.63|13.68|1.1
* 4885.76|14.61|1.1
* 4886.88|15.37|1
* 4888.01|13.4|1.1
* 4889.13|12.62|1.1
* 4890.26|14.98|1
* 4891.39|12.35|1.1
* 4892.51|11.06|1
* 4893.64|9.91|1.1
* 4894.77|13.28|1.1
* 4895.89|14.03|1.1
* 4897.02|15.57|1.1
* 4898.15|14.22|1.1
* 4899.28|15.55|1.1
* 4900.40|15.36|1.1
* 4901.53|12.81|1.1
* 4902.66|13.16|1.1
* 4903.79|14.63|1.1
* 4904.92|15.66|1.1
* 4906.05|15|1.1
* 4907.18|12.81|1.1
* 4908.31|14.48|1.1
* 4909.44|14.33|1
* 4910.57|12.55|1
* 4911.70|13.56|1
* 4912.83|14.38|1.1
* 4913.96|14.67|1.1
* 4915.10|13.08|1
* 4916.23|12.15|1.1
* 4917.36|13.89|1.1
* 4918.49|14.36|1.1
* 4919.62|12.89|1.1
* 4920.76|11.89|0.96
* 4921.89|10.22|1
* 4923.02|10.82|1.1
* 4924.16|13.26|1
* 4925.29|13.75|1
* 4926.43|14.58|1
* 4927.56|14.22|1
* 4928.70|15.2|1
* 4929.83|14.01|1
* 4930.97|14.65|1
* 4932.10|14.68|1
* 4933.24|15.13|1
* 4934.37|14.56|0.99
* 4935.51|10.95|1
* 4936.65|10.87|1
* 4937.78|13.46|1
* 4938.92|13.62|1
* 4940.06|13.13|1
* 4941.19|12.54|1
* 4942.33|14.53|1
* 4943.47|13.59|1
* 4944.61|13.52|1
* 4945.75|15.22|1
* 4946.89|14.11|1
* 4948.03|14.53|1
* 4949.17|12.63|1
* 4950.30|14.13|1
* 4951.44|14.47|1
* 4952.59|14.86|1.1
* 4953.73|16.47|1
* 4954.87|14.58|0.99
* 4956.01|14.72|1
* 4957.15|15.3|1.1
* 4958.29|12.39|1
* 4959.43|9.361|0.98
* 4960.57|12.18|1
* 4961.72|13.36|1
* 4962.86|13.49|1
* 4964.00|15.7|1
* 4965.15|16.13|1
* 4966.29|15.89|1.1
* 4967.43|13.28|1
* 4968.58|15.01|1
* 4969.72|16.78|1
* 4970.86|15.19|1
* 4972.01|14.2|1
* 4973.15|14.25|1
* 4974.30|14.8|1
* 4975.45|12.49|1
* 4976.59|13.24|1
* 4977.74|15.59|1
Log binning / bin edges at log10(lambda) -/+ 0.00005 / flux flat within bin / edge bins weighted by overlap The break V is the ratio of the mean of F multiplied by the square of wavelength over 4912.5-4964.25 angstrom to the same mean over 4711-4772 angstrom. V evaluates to 1.0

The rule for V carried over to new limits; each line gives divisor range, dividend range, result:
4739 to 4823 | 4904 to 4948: 1.01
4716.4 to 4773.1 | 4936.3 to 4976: 1.05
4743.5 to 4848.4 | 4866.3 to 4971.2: 1.01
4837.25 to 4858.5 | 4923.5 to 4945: 1.04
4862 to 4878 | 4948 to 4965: 1.18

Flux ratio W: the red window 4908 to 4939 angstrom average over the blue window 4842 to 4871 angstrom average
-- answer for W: 1.0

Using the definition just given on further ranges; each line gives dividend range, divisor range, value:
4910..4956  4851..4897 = 1.06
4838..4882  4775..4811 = 0.92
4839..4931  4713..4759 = 0.91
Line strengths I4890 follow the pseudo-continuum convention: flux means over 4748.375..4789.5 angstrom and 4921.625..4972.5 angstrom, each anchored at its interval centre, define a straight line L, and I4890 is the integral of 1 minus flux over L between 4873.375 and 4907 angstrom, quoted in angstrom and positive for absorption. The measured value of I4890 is 0.6 angstrom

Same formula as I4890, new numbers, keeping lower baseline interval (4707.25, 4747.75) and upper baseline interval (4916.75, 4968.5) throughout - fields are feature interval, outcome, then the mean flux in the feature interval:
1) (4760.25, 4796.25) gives 0.9 angstrom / 13.9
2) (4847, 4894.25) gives 3.4 angstrom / 13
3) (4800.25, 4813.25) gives 0.2 angstrom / 14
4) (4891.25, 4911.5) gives 0.2 angstrom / 13.7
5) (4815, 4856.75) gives 0.4 angstrom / 14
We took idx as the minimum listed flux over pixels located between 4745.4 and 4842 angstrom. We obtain 11.5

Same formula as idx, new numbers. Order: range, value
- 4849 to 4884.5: 9.755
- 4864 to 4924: 9.91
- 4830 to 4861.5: 11.41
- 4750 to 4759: 13.78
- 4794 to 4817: 13.03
